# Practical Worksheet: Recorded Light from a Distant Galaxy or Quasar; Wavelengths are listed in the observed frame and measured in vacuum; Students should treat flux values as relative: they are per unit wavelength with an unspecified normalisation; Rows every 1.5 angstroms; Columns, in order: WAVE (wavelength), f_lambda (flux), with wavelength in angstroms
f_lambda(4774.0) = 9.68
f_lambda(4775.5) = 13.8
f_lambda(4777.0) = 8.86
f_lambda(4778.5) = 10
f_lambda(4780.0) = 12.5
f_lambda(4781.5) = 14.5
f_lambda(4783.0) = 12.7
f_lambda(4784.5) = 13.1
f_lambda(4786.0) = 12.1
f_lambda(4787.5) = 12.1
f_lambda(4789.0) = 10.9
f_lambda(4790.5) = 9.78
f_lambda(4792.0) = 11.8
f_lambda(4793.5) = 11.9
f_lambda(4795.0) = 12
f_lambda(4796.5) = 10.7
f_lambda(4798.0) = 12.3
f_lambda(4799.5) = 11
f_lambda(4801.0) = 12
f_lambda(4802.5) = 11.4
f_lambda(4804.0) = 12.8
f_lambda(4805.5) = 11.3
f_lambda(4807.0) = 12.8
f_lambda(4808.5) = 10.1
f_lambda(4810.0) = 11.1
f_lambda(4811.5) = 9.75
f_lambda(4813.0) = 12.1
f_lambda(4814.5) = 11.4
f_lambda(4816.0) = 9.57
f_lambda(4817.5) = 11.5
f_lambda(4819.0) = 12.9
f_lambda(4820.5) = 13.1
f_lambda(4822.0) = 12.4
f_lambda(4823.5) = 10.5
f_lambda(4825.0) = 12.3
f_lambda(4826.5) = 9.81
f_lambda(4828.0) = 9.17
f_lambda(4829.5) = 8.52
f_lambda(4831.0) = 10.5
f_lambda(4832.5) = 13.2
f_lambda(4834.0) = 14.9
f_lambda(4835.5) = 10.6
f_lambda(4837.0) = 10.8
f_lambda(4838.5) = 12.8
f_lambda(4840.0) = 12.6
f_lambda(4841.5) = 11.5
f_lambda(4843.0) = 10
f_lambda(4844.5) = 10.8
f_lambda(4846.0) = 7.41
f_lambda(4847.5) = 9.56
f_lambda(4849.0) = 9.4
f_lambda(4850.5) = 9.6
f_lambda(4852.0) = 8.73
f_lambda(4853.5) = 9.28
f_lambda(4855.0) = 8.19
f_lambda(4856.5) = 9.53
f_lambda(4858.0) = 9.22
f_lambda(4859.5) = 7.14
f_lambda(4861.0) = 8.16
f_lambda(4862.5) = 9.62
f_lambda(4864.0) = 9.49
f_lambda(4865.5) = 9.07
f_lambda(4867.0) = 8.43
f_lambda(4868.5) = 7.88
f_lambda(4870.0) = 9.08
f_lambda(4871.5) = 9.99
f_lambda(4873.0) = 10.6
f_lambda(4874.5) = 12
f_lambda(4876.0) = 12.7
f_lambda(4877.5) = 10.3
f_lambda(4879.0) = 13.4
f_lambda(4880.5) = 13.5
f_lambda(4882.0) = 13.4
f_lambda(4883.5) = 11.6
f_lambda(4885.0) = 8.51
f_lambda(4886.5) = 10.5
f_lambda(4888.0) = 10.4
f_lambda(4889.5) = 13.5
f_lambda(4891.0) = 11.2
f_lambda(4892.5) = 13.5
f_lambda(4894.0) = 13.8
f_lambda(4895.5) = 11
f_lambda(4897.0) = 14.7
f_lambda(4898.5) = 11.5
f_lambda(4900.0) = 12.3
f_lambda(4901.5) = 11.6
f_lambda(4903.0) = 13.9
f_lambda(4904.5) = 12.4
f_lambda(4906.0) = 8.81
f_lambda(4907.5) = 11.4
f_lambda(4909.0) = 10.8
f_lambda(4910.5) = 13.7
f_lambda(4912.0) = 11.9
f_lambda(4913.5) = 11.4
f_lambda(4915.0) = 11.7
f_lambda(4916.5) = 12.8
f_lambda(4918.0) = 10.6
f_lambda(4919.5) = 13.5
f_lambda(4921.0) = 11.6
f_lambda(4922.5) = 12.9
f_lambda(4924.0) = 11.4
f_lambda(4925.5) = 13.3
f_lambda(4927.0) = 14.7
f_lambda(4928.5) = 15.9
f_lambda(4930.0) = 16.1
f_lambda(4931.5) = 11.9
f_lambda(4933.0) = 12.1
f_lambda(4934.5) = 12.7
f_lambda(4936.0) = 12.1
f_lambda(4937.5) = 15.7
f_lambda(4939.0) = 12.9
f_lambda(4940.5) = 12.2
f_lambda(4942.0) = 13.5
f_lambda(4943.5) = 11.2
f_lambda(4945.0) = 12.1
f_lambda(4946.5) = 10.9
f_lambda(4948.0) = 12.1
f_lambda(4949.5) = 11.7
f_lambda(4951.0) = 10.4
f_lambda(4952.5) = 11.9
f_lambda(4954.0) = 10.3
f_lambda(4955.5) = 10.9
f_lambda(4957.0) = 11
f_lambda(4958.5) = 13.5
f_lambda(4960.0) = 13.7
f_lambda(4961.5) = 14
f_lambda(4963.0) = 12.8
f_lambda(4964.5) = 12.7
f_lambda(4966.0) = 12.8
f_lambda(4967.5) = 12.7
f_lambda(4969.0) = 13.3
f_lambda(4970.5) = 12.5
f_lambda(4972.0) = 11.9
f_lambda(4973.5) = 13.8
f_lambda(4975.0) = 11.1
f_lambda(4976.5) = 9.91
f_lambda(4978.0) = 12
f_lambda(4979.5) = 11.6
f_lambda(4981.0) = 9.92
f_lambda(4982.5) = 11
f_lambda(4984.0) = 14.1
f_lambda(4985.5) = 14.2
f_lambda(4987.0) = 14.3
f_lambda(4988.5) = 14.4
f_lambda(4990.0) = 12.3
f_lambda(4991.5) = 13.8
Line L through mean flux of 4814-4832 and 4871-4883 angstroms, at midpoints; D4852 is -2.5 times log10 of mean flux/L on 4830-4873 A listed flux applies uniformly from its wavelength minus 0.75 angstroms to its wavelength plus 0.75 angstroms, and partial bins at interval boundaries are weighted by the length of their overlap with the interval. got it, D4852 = 0.162 mag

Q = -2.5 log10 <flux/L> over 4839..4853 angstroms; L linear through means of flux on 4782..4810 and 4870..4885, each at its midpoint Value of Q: 0.168 mag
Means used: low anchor 11.7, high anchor 11.6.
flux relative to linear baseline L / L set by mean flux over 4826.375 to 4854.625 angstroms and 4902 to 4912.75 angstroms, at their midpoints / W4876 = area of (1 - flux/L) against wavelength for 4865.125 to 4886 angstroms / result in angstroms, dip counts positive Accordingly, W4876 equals 0.8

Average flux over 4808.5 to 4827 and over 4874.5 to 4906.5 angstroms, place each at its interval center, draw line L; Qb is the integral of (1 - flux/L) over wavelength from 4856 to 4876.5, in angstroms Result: 4.1 angstroms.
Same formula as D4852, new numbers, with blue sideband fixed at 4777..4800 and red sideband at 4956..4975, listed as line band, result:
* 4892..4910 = 0.02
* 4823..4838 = 0.09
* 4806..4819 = 0.07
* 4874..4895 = 0.03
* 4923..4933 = -0.10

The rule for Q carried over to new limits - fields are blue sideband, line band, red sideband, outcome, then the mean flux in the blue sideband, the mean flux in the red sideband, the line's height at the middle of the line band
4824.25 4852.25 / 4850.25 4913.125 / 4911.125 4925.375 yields 0.06 mag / 10.7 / 12.1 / 11.4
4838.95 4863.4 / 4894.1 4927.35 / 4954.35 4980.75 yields -0.12 mag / 9.46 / 12.3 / 10.9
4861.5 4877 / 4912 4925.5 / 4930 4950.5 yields -0.03 mag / 9.86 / 12.5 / 11.7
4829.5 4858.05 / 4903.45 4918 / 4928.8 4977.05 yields 0.00 mag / 10.4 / 12.4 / 11.7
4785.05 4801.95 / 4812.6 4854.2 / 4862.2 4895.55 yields 0.04 mag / 11.5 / 11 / 11.3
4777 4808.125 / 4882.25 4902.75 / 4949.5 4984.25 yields 0.00 mag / 11.8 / 12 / 11.9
